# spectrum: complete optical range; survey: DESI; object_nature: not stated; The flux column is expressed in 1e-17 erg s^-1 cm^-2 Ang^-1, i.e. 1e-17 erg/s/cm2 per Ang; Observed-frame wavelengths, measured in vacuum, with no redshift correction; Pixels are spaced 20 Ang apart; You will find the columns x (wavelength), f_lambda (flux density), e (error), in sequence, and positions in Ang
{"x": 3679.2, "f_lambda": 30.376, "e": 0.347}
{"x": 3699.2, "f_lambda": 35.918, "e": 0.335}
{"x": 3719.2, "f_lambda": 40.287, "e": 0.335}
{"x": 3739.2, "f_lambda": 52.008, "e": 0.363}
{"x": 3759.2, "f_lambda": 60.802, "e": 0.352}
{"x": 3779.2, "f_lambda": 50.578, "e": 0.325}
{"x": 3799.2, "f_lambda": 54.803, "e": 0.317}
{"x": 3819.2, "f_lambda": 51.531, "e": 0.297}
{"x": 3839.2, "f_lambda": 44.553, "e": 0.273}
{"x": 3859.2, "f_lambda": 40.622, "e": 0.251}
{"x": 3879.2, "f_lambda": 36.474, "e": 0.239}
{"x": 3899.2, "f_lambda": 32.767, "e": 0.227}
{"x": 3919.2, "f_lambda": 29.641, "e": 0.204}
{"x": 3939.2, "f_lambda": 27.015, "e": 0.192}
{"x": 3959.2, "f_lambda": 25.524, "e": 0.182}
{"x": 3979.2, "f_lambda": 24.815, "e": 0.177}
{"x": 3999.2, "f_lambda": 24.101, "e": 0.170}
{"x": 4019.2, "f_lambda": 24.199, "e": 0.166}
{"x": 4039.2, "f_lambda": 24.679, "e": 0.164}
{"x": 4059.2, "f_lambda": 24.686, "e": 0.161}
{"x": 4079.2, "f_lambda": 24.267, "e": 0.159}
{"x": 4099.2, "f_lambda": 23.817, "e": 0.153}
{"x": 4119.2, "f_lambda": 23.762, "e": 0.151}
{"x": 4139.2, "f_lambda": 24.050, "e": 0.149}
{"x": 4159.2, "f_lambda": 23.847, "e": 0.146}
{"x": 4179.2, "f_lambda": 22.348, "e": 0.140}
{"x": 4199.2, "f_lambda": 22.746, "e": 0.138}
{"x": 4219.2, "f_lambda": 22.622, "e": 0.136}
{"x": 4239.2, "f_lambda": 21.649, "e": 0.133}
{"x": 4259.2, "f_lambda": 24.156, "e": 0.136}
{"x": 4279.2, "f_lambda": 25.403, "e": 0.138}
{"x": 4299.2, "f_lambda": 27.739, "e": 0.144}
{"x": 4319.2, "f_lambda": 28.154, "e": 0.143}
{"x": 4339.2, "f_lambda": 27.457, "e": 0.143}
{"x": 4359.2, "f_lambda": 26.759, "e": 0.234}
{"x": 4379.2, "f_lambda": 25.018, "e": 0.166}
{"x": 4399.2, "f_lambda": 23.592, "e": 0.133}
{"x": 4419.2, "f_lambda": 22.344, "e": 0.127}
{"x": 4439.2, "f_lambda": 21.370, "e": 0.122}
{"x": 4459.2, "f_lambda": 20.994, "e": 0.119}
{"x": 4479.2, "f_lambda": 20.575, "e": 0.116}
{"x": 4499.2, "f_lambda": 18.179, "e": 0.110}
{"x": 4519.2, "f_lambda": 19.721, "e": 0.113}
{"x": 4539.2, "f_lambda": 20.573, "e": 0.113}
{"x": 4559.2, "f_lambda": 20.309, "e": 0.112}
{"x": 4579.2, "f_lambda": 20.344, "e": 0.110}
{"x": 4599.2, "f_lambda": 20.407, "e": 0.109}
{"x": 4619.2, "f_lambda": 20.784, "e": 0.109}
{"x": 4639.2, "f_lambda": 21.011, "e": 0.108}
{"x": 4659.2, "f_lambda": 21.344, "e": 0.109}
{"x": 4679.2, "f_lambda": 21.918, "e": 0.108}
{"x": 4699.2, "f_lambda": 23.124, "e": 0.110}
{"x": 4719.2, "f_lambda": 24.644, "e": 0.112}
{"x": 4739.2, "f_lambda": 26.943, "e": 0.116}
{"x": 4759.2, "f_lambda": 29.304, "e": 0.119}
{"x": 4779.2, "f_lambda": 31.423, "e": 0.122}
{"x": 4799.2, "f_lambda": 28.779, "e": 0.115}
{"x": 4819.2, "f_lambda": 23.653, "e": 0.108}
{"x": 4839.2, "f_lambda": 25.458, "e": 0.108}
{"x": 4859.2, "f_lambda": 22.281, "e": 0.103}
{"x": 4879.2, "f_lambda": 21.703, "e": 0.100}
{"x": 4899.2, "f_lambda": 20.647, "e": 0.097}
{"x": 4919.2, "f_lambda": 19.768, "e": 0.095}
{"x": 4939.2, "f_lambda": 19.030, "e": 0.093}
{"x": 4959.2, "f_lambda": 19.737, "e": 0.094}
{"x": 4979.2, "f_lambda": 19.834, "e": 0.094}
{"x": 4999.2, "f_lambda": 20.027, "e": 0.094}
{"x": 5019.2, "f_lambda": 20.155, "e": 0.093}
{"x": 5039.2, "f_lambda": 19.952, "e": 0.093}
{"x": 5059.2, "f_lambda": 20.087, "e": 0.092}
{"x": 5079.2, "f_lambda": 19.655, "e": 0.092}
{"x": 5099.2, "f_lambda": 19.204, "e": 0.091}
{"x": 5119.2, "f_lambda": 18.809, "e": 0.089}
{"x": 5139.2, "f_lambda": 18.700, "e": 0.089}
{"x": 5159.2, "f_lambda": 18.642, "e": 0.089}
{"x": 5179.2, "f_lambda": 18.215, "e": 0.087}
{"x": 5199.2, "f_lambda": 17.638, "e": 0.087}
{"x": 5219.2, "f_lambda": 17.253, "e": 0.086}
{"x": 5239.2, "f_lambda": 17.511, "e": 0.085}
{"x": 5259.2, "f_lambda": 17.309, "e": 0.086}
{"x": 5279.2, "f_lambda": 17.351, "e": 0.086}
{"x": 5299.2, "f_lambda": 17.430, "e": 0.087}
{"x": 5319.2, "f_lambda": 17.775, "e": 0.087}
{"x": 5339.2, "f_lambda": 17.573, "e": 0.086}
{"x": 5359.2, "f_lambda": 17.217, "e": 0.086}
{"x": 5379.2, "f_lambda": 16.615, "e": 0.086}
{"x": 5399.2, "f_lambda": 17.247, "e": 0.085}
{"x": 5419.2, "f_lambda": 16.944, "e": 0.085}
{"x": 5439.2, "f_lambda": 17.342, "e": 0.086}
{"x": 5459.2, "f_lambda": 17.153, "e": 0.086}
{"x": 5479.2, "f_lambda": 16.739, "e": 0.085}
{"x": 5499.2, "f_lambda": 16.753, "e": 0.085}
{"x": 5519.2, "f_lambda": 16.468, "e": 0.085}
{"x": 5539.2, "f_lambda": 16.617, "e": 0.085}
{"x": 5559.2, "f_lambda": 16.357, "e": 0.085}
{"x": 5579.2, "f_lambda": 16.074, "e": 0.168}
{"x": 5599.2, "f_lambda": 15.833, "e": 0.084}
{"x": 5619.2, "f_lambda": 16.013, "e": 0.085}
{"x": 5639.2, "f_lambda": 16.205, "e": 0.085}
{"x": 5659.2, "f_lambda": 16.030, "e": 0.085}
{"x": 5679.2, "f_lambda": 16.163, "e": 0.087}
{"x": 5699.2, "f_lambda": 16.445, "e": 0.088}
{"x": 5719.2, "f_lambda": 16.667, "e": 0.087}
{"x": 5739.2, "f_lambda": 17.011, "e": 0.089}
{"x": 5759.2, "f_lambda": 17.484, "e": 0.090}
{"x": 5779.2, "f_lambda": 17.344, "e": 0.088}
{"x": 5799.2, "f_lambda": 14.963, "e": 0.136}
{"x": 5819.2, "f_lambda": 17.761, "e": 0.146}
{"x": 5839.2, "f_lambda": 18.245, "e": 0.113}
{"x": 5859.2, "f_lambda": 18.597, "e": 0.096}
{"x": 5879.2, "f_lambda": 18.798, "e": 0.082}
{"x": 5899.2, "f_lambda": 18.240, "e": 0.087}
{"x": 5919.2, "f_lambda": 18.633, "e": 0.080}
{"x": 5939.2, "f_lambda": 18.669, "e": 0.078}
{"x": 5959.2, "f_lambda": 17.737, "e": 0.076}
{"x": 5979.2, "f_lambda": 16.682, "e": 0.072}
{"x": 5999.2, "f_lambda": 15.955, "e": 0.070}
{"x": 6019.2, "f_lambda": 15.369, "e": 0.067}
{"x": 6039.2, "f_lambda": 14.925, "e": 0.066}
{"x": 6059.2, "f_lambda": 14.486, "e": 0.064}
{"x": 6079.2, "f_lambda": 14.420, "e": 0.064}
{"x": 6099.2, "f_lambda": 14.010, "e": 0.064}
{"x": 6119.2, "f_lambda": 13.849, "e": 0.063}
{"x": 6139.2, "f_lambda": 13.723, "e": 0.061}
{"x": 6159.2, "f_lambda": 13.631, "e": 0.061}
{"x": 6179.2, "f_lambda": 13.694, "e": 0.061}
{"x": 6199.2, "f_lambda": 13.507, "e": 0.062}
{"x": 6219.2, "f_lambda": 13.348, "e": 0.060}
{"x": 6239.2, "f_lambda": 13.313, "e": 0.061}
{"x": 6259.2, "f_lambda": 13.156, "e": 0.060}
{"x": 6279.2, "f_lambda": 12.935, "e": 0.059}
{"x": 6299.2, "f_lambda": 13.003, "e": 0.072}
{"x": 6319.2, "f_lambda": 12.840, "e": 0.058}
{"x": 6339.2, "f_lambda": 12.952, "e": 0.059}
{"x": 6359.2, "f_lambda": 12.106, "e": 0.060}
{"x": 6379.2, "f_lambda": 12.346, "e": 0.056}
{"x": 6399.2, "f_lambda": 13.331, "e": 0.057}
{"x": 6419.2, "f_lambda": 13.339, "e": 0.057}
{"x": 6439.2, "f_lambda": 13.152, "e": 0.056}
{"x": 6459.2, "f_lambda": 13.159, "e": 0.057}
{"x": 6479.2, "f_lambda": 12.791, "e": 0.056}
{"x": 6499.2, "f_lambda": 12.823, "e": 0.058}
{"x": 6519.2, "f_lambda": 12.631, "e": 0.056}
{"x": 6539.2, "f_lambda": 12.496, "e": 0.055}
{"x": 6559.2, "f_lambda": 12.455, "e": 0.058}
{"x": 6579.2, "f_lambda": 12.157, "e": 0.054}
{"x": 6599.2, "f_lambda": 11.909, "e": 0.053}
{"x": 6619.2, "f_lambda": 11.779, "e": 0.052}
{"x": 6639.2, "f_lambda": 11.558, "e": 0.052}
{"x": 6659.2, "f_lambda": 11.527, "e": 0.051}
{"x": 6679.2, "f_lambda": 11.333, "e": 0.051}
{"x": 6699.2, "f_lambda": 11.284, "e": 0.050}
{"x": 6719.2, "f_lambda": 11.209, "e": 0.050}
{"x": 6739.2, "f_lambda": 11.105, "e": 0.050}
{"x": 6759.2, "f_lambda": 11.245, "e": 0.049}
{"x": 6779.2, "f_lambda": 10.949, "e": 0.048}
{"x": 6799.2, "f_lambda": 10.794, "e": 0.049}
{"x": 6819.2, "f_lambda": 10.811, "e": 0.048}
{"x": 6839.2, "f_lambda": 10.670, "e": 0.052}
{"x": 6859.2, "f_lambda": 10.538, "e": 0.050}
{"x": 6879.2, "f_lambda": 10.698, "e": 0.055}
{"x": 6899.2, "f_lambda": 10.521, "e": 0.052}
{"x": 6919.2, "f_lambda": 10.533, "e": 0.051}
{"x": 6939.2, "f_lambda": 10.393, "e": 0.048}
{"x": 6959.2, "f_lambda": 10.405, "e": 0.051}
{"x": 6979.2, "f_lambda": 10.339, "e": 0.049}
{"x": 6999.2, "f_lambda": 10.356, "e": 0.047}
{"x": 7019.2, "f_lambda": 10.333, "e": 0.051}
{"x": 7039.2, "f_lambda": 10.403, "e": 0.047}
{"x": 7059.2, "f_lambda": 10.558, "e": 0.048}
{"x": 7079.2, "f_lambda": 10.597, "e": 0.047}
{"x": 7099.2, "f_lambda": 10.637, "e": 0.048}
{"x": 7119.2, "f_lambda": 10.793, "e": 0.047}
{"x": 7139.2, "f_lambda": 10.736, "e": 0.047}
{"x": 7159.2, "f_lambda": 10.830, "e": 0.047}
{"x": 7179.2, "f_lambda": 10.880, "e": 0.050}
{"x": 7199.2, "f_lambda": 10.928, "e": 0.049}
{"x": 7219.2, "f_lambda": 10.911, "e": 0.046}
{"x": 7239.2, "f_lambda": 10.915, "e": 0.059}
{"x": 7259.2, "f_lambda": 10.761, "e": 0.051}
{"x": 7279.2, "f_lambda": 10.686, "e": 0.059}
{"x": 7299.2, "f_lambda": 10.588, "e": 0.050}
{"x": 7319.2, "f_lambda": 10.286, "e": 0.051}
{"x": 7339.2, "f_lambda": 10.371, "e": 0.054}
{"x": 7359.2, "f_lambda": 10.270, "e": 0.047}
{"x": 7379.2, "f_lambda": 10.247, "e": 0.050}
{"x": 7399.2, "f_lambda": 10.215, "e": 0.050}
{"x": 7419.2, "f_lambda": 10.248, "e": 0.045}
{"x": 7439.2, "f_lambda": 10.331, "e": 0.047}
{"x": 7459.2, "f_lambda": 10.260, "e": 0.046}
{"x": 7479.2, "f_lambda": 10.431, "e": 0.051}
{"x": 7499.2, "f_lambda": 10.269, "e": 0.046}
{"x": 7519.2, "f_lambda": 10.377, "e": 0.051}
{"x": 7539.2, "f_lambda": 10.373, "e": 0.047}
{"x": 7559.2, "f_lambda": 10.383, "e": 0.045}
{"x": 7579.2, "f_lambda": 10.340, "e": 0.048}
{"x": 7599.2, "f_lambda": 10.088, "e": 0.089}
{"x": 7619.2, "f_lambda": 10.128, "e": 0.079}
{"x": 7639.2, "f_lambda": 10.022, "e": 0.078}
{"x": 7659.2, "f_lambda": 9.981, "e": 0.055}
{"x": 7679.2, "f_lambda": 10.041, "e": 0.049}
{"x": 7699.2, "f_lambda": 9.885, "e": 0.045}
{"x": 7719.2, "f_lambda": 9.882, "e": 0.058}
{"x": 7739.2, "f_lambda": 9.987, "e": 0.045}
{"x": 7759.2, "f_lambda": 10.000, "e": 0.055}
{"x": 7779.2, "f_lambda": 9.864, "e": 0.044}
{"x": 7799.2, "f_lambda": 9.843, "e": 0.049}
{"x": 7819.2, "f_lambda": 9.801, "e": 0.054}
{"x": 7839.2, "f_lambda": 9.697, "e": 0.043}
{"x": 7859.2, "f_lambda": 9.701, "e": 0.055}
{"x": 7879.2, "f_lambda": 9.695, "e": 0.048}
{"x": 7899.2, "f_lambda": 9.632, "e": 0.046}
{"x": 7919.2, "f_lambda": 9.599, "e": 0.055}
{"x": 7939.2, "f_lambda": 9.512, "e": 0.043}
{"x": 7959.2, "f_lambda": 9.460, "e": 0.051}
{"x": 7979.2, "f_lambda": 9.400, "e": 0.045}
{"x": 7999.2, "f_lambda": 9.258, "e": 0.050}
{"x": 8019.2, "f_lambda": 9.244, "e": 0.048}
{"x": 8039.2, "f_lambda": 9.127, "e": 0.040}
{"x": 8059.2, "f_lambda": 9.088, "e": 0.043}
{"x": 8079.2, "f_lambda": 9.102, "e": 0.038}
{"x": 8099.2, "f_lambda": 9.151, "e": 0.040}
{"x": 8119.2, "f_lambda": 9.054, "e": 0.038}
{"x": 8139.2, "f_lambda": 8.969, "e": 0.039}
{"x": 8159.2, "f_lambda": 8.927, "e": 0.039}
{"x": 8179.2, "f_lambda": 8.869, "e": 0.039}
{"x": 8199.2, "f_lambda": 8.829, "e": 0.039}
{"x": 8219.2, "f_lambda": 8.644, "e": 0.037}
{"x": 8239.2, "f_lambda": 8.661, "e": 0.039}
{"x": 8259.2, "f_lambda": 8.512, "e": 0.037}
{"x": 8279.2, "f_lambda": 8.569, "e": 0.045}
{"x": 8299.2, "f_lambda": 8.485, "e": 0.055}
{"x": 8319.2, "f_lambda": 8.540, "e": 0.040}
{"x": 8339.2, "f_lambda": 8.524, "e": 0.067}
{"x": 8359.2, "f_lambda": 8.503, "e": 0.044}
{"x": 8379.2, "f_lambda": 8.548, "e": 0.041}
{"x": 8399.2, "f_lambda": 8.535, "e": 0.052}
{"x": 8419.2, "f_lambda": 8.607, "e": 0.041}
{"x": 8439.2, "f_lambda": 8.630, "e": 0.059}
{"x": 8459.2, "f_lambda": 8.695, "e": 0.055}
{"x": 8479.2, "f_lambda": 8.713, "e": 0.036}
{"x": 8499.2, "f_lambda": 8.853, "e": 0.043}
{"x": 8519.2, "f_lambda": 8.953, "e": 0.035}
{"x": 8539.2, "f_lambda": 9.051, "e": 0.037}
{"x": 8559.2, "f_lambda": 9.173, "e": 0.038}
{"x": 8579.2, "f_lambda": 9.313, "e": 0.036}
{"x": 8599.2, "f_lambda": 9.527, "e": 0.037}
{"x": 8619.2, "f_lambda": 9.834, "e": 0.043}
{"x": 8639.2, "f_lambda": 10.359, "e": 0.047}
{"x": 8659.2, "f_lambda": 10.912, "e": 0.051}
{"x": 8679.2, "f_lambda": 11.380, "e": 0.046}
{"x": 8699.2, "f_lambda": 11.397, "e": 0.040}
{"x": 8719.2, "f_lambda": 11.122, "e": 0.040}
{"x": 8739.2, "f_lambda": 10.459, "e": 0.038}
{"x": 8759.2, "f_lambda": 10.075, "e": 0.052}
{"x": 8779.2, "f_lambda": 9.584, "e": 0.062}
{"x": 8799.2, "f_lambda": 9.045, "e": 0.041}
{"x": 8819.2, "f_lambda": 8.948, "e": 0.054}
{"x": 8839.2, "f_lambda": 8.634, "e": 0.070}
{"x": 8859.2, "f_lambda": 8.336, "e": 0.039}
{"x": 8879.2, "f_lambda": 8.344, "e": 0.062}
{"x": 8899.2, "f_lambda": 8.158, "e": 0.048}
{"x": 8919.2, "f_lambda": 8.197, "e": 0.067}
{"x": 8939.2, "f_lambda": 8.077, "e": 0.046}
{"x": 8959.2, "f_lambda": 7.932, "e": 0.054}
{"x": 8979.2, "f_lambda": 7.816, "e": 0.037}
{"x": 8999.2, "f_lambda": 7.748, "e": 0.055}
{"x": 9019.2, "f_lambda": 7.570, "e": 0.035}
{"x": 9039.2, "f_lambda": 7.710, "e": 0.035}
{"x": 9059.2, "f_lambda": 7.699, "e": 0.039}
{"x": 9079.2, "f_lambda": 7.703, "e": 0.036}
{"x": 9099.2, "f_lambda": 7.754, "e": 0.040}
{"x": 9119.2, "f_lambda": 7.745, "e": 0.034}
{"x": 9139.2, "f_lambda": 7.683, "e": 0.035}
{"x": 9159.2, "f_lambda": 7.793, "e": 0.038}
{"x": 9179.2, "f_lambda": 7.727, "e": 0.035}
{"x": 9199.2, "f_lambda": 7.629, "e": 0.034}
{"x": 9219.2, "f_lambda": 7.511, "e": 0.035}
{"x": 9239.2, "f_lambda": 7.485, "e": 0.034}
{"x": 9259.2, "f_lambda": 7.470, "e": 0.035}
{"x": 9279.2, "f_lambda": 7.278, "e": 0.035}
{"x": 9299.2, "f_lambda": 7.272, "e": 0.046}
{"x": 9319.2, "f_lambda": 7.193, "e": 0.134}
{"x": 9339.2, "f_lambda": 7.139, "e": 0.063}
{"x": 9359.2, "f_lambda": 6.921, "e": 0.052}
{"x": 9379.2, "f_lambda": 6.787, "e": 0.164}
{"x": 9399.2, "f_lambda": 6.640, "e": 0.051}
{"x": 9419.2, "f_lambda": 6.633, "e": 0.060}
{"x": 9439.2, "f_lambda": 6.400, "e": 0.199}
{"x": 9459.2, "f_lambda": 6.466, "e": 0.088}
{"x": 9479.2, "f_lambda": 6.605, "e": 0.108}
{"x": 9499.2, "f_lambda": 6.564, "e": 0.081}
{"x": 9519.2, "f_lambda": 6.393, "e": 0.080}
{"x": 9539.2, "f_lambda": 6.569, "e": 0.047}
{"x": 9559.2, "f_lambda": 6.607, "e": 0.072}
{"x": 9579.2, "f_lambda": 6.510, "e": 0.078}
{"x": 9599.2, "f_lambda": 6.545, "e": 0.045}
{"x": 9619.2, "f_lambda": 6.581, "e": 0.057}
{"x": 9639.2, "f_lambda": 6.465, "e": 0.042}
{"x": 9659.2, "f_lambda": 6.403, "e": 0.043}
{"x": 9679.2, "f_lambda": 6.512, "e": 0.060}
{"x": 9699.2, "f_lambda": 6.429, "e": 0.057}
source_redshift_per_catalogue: 2.09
